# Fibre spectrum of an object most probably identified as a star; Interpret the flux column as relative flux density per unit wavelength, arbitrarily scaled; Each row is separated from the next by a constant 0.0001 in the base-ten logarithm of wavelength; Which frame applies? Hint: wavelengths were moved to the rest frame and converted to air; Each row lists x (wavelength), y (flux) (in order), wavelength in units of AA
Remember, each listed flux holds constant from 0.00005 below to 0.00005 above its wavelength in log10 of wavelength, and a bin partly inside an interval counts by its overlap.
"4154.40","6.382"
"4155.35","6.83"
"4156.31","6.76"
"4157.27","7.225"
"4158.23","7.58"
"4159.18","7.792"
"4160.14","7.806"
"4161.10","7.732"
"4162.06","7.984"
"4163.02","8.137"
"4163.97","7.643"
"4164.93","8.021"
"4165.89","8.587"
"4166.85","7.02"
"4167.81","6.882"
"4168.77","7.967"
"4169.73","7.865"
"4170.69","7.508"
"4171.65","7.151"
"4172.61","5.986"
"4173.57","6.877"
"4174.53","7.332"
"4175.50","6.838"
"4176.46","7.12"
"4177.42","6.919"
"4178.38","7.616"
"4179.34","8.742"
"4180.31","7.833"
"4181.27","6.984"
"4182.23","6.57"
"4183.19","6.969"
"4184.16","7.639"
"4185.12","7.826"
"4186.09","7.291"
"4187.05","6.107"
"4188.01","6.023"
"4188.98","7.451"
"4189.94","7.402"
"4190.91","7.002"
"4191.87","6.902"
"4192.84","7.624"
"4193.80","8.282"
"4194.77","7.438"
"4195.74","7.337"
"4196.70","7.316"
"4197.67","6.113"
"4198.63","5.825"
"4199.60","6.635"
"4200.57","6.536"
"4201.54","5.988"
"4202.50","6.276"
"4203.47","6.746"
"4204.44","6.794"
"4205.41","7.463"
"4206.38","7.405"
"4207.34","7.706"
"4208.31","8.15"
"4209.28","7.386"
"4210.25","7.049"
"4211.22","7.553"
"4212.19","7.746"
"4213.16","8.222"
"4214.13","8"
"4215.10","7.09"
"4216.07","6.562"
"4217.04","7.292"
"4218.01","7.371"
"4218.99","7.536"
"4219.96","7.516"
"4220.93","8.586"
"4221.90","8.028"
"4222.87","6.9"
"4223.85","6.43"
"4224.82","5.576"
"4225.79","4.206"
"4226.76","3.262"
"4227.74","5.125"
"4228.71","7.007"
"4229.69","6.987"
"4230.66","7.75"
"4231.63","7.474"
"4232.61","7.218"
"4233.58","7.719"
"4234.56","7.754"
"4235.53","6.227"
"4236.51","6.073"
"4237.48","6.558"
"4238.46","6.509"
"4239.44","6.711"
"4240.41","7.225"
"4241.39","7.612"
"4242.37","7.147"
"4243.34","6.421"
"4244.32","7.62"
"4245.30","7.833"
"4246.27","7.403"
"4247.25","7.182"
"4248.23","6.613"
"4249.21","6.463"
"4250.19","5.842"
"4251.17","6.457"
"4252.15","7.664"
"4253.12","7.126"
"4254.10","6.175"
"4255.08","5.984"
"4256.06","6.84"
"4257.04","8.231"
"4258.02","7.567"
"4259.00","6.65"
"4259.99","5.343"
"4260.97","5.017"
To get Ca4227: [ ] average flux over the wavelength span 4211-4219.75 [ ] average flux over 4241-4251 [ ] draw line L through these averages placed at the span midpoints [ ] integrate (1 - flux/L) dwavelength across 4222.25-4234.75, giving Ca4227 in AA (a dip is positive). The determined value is 1.5 AA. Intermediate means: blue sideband 7.48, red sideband 6.99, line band 6.4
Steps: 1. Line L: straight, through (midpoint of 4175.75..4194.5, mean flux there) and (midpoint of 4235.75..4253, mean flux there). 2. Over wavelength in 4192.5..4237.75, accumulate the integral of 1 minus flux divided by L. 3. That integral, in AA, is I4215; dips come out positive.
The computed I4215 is 0.7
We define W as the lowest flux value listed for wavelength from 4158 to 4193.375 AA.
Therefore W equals 5.986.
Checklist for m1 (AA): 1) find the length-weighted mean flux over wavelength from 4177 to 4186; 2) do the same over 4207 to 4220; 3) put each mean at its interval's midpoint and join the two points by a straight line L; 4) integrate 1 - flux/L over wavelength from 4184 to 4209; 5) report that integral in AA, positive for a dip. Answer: 1.4 AA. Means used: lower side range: 7.45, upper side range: 7.51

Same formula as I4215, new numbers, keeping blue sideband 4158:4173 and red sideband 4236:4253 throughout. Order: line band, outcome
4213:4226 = 0.0 AA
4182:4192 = 0.5 AA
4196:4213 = 0.6 AA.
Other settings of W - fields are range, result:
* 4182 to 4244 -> 3.262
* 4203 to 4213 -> 6.746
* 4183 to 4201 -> 5.825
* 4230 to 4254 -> 5.842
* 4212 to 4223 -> 6.562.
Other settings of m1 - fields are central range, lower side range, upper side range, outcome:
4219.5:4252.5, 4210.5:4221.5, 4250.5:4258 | 2.0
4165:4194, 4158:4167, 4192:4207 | 0.6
